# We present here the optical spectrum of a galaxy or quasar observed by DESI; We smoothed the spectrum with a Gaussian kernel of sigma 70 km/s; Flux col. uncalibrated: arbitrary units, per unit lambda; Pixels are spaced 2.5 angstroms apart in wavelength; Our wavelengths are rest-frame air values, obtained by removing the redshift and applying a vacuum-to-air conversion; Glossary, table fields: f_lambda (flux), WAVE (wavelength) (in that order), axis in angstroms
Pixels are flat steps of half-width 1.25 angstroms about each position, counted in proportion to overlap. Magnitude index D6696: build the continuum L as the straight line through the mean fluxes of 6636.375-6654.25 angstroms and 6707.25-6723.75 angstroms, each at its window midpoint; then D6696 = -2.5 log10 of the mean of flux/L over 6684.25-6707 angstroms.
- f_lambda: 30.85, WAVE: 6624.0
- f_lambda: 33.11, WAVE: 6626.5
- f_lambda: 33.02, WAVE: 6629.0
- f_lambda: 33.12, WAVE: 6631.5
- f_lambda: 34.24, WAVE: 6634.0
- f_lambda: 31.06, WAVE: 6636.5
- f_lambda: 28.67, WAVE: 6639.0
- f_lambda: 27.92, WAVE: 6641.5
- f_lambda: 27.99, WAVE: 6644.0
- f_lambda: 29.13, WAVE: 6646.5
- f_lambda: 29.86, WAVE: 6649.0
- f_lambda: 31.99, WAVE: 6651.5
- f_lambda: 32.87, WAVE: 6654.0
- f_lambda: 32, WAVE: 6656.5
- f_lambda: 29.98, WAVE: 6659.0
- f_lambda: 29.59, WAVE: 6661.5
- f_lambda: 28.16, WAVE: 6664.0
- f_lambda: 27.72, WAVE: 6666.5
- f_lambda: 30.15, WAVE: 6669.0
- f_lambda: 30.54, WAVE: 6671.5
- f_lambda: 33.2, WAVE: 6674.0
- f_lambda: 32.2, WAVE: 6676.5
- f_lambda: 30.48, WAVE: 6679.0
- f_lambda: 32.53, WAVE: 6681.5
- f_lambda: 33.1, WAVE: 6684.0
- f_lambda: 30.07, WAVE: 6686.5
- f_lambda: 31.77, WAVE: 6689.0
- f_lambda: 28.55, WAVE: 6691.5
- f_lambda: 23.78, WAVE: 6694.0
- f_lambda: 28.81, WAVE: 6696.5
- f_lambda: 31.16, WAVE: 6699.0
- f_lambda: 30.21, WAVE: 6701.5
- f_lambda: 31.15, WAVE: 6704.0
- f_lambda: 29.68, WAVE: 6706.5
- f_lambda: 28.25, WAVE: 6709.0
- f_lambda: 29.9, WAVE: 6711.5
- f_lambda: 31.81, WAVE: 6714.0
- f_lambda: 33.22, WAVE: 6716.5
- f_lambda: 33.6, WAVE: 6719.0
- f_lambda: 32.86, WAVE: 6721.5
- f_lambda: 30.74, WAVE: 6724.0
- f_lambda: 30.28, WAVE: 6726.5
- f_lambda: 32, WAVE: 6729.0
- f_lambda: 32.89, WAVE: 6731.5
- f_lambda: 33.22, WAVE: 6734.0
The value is 0.05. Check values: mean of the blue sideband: 29.7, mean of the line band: 29.6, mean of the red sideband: 31.5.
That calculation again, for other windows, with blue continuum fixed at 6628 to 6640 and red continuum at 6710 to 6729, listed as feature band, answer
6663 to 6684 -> 0.04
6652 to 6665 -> 0.05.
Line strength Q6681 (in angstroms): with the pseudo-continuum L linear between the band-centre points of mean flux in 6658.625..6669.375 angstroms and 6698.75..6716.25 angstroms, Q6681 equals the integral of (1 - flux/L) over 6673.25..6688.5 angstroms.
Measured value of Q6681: -1.2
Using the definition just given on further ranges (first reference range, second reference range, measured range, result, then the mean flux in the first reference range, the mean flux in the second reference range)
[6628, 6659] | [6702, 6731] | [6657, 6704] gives 1.4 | 30.9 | 31.2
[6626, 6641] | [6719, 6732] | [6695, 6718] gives 1.0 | 31.9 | 31.9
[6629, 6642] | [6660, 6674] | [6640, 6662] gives 0.2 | 31.4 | 29.6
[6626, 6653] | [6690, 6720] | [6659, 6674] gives 0.4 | 30.9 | 30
